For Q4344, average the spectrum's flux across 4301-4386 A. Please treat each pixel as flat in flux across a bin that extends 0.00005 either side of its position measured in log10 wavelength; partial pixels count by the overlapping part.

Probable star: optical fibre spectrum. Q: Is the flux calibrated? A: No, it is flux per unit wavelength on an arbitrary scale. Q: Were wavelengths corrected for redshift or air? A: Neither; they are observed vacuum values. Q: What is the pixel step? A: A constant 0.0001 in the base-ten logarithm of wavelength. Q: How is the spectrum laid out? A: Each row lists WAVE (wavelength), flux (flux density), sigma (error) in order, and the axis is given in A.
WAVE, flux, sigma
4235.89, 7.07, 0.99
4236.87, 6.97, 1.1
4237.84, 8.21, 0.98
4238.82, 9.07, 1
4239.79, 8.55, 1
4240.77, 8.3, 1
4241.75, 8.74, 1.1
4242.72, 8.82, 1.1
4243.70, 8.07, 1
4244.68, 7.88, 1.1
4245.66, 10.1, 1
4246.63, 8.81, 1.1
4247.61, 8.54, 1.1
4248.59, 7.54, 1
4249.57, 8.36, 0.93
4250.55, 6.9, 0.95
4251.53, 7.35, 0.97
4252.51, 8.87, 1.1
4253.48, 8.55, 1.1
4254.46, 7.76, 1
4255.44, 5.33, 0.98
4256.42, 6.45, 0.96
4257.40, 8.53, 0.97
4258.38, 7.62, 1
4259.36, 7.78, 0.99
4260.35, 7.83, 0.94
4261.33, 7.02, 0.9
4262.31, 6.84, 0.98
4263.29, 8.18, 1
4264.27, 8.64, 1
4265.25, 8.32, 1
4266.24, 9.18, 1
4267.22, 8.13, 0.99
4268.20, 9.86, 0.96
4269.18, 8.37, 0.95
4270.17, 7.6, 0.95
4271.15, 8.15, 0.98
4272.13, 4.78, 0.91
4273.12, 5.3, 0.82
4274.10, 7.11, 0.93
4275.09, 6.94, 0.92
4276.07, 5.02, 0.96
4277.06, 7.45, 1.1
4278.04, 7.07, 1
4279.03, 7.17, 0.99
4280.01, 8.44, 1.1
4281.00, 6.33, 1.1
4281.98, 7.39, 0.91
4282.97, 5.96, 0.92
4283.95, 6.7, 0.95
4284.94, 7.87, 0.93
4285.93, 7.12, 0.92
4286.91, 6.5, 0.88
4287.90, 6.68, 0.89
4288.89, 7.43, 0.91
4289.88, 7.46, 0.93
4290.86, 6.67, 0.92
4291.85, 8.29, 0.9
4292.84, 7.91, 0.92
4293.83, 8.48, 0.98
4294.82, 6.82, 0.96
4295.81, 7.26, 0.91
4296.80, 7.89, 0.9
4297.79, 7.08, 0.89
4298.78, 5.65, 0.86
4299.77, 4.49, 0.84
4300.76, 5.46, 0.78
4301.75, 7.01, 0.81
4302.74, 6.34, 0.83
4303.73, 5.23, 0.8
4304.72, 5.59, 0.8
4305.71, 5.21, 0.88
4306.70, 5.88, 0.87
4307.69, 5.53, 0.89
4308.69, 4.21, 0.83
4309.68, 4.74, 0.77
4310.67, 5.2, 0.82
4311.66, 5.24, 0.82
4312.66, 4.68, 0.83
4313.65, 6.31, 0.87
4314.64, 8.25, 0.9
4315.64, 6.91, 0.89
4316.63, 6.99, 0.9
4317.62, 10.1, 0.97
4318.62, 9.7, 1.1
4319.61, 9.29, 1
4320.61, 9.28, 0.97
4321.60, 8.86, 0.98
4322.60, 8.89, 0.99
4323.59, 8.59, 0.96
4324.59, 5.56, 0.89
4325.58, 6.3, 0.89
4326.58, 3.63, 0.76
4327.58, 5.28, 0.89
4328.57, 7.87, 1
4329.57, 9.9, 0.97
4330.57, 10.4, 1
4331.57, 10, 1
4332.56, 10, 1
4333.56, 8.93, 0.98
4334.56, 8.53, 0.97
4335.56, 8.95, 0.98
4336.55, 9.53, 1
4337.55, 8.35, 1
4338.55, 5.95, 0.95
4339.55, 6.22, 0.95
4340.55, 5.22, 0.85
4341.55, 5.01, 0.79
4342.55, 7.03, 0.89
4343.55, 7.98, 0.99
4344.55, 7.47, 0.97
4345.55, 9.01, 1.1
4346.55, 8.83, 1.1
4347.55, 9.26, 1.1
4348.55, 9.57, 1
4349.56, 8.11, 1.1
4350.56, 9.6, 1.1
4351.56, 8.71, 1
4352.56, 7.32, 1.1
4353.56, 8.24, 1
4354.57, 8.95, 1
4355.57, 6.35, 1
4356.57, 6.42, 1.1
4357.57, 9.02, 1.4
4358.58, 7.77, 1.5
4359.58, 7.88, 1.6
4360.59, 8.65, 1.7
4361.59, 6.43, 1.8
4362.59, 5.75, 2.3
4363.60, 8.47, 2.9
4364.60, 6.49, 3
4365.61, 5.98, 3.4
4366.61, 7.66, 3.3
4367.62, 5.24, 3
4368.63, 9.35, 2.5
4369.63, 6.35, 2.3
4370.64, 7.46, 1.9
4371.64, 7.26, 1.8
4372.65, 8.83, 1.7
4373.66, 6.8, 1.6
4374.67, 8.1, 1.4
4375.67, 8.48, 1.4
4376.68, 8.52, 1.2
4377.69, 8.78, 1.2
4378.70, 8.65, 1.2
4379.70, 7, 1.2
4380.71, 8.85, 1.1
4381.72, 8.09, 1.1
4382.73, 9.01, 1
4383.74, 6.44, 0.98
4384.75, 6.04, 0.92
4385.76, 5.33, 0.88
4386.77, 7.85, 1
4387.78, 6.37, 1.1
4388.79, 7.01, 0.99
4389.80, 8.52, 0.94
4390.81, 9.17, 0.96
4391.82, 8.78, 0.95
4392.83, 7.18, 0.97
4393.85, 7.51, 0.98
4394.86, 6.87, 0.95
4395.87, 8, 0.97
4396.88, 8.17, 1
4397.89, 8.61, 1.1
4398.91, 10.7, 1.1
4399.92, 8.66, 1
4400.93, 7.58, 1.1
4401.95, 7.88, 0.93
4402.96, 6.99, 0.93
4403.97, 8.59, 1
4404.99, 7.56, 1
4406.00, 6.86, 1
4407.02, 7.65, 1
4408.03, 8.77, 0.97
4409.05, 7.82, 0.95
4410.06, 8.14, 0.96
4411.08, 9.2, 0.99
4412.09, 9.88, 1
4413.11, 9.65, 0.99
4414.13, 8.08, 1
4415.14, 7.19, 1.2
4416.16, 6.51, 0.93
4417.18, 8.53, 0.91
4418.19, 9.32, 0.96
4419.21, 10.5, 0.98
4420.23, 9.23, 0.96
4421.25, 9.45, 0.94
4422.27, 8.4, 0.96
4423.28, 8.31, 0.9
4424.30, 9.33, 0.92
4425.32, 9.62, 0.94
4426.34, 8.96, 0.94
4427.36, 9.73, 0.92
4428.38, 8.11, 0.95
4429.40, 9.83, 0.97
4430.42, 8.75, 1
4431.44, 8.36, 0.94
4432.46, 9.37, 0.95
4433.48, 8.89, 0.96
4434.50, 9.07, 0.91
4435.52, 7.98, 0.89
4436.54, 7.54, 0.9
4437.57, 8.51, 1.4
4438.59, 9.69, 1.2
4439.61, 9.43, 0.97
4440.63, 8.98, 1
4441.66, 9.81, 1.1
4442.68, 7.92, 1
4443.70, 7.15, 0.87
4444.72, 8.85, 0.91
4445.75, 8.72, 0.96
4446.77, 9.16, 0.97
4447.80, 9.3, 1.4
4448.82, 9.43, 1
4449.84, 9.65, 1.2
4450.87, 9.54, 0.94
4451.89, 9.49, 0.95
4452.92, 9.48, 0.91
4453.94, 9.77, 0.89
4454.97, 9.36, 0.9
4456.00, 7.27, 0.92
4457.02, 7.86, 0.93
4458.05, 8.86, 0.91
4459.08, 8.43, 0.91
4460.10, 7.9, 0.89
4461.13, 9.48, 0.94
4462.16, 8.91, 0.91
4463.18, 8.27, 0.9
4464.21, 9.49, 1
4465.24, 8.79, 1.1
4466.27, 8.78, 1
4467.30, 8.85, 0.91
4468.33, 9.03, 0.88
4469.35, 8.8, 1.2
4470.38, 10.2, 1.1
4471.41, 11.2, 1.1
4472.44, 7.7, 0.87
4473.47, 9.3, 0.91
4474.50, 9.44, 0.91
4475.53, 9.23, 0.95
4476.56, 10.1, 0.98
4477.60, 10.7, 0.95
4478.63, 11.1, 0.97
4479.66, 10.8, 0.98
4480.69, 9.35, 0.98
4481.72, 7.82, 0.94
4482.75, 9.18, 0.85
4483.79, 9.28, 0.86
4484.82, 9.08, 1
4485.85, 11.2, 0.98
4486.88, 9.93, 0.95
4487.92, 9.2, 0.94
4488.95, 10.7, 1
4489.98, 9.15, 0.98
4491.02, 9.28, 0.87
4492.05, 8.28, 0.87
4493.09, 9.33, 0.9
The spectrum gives 7.48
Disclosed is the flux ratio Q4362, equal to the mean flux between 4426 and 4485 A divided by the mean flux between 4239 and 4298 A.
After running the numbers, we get 1.2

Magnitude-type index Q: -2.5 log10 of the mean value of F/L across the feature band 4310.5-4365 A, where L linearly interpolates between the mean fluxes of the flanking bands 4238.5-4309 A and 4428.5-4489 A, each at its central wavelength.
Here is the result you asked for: 0.02 mag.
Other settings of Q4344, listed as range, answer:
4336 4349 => 7.65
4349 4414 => 7.85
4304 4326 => 6.87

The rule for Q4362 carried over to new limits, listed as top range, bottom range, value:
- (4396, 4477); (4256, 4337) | 1.21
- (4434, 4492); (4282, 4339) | 1.28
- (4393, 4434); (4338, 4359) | 1.11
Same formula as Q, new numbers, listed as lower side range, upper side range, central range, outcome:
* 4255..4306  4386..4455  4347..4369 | 0.02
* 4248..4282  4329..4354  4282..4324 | 0.15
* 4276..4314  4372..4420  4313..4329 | -0.11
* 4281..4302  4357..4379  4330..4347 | -0.10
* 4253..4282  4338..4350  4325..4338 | -0.11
